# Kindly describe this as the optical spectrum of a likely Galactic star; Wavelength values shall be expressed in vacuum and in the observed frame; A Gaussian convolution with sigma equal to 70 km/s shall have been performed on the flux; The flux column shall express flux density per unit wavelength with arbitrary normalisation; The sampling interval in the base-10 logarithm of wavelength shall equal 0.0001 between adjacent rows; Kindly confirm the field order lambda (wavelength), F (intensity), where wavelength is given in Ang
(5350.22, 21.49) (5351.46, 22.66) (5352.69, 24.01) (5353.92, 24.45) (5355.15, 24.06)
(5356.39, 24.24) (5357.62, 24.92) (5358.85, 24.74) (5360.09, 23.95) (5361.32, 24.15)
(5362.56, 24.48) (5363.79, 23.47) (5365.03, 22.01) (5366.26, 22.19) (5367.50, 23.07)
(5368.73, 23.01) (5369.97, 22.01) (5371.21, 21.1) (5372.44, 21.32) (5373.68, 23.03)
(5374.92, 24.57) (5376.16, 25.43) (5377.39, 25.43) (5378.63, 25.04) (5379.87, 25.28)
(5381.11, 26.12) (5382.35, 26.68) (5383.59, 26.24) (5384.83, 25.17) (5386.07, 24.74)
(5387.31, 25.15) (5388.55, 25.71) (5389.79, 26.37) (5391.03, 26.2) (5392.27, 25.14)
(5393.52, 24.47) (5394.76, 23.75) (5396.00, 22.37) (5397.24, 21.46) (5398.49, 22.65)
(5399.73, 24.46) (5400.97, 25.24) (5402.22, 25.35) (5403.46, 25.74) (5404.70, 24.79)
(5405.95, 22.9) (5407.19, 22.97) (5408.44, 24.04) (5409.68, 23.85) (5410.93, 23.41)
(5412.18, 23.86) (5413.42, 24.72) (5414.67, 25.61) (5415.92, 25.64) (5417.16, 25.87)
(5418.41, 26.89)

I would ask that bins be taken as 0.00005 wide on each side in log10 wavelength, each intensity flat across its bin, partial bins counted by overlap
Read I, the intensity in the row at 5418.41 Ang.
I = 26.89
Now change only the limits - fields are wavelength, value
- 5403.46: 25.74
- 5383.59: 26.24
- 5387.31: 25.15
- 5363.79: 23.47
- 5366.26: 22.19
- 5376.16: 25.43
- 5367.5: 23.07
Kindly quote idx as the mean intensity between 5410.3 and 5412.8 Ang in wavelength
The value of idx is 23.6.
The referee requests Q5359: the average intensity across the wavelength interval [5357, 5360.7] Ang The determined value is 24.5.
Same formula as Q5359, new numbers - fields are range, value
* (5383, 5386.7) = 25.4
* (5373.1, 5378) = 24.6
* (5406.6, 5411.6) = 23.5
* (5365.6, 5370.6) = 22.6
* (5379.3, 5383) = 26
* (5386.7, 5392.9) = 25.7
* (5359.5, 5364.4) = 24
